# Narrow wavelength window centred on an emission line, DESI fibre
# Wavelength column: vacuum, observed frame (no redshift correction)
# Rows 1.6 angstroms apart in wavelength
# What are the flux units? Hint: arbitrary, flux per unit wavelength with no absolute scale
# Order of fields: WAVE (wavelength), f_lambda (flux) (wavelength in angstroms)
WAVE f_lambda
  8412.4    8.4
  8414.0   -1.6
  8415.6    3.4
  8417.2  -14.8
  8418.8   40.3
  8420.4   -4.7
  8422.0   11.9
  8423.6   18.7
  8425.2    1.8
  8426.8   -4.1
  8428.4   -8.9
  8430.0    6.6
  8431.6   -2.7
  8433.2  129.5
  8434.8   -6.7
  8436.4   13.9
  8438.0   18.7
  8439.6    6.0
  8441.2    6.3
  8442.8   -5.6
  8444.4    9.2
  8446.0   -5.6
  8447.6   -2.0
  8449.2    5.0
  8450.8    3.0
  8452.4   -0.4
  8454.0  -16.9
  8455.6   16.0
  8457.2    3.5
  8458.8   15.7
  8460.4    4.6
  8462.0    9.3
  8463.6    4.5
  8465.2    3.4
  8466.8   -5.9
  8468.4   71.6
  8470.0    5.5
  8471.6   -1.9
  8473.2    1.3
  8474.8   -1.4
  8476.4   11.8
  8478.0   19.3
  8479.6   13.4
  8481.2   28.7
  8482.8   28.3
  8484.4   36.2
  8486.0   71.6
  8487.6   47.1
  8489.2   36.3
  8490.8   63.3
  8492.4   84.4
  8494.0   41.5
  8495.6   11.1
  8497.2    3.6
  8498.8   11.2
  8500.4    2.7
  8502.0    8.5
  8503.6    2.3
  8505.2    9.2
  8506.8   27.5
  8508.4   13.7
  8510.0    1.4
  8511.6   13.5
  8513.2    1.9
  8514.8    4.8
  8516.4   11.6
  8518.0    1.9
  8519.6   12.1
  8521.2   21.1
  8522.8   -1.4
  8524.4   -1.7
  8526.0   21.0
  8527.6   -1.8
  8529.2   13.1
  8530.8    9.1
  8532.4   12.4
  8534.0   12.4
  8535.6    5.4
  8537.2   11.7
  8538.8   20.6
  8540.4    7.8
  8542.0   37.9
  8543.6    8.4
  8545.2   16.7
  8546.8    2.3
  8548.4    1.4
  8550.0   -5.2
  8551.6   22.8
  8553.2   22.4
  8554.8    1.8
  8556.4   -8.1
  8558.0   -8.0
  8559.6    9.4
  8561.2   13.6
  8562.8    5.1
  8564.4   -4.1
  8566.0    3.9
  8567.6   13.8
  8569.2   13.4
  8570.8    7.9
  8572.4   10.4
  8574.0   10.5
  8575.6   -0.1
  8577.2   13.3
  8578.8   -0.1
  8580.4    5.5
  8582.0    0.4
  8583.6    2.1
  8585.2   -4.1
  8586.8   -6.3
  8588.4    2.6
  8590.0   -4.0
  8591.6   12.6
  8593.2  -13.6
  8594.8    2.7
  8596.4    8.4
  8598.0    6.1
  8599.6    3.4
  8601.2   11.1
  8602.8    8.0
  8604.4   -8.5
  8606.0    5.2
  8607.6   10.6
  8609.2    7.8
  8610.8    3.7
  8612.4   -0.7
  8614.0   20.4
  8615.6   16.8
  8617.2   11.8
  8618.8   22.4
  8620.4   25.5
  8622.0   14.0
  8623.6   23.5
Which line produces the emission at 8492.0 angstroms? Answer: [O II]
